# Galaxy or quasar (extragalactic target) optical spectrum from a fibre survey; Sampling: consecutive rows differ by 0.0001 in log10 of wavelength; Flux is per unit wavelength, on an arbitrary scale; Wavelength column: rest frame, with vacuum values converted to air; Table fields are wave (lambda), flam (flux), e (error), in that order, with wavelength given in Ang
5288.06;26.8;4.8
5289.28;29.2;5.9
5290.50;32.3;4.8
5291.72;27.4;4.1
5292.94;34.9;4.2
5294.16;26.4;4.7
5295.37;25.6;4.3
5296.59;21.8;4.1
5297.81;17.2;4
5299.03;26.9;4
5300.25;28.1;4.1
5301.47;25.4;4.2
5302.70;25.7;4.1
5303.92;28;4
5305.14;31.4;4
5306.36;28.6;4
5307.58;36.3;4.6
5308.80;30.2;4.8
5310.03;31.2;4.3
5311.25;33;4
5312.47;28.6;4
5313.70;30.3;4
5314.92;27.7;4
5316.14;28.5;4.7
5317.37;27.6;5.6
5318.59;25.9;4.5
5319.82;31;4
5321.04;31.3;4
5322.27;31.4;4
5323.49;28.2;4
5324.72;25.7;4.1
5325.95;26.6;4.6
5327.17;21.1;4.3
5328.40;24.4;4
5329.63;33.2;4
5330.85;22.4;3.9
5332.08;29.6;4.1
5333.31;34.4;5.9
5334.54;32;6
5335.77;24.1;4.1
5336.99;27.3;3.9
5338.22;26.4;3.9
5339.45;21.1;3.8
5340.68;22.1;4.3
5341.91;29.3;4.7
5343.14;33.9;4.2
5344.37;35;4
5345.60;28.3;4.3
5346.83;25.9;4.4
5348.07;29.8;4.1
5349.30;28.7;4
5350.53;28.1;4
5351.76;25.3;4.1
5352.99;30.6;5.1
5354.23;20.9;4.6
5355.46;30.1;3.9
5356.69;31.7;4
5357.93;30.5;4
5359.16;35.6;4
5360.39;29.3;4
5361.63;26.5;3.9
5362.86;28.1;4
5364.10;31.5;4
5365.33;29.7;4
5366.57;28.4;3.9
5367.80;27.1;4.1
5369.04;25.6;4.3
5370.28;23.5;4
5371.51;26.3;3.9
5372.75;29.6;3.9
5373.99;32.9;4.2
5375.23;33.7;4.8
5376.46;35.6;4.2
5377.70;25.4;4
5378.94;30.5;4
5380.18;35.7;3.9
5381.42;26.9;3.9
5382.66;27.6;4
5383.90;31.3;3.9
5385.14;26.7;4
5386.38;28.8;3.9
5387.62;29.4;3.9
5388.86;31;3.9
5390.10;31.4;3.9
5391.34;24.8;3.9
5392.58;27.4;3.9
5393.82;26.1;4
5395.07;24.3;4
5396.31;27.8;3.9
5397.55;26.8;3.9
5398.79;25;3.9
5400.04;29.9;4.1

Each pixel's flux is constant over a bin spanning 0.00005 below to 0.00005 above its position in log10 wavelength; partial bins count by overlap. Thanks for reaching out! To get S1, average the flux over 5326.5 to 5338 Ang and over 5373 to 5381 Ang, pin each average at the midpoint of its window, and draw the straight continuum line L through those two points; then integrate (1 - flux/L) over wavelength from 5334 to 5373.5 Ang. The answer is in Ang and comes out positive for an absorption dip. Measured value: 1.97 Ang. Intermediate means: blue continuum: 27.6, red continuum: 32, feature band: 28.2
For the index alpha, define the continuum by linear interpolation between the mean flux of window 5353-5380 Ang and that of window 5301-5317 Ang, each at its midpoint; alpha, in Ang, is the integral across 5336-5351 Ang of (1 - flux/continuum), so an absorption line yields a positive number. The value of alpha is 0.8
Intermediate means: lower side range 29.6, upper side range 29.3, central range 27.9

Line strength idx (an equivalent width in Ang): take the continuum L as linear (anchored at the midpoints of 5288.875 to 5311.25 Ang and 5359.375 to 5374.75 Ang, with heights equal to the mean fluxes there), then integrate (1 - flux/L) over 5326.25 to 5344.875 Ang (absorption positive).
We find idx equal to 0.44 Ang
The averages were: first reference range 28.3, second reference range 28.4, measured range 27.7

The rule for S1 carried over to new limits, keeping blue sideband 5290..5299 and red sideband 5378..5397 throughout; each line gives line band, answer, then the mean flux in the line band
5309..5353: -1.6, 28.3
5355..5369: -0.8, 29.7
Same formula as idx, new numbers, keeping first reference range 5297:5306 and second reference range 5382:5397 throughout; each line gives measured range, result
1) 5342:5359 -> -1.3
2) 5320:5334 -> -0.8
